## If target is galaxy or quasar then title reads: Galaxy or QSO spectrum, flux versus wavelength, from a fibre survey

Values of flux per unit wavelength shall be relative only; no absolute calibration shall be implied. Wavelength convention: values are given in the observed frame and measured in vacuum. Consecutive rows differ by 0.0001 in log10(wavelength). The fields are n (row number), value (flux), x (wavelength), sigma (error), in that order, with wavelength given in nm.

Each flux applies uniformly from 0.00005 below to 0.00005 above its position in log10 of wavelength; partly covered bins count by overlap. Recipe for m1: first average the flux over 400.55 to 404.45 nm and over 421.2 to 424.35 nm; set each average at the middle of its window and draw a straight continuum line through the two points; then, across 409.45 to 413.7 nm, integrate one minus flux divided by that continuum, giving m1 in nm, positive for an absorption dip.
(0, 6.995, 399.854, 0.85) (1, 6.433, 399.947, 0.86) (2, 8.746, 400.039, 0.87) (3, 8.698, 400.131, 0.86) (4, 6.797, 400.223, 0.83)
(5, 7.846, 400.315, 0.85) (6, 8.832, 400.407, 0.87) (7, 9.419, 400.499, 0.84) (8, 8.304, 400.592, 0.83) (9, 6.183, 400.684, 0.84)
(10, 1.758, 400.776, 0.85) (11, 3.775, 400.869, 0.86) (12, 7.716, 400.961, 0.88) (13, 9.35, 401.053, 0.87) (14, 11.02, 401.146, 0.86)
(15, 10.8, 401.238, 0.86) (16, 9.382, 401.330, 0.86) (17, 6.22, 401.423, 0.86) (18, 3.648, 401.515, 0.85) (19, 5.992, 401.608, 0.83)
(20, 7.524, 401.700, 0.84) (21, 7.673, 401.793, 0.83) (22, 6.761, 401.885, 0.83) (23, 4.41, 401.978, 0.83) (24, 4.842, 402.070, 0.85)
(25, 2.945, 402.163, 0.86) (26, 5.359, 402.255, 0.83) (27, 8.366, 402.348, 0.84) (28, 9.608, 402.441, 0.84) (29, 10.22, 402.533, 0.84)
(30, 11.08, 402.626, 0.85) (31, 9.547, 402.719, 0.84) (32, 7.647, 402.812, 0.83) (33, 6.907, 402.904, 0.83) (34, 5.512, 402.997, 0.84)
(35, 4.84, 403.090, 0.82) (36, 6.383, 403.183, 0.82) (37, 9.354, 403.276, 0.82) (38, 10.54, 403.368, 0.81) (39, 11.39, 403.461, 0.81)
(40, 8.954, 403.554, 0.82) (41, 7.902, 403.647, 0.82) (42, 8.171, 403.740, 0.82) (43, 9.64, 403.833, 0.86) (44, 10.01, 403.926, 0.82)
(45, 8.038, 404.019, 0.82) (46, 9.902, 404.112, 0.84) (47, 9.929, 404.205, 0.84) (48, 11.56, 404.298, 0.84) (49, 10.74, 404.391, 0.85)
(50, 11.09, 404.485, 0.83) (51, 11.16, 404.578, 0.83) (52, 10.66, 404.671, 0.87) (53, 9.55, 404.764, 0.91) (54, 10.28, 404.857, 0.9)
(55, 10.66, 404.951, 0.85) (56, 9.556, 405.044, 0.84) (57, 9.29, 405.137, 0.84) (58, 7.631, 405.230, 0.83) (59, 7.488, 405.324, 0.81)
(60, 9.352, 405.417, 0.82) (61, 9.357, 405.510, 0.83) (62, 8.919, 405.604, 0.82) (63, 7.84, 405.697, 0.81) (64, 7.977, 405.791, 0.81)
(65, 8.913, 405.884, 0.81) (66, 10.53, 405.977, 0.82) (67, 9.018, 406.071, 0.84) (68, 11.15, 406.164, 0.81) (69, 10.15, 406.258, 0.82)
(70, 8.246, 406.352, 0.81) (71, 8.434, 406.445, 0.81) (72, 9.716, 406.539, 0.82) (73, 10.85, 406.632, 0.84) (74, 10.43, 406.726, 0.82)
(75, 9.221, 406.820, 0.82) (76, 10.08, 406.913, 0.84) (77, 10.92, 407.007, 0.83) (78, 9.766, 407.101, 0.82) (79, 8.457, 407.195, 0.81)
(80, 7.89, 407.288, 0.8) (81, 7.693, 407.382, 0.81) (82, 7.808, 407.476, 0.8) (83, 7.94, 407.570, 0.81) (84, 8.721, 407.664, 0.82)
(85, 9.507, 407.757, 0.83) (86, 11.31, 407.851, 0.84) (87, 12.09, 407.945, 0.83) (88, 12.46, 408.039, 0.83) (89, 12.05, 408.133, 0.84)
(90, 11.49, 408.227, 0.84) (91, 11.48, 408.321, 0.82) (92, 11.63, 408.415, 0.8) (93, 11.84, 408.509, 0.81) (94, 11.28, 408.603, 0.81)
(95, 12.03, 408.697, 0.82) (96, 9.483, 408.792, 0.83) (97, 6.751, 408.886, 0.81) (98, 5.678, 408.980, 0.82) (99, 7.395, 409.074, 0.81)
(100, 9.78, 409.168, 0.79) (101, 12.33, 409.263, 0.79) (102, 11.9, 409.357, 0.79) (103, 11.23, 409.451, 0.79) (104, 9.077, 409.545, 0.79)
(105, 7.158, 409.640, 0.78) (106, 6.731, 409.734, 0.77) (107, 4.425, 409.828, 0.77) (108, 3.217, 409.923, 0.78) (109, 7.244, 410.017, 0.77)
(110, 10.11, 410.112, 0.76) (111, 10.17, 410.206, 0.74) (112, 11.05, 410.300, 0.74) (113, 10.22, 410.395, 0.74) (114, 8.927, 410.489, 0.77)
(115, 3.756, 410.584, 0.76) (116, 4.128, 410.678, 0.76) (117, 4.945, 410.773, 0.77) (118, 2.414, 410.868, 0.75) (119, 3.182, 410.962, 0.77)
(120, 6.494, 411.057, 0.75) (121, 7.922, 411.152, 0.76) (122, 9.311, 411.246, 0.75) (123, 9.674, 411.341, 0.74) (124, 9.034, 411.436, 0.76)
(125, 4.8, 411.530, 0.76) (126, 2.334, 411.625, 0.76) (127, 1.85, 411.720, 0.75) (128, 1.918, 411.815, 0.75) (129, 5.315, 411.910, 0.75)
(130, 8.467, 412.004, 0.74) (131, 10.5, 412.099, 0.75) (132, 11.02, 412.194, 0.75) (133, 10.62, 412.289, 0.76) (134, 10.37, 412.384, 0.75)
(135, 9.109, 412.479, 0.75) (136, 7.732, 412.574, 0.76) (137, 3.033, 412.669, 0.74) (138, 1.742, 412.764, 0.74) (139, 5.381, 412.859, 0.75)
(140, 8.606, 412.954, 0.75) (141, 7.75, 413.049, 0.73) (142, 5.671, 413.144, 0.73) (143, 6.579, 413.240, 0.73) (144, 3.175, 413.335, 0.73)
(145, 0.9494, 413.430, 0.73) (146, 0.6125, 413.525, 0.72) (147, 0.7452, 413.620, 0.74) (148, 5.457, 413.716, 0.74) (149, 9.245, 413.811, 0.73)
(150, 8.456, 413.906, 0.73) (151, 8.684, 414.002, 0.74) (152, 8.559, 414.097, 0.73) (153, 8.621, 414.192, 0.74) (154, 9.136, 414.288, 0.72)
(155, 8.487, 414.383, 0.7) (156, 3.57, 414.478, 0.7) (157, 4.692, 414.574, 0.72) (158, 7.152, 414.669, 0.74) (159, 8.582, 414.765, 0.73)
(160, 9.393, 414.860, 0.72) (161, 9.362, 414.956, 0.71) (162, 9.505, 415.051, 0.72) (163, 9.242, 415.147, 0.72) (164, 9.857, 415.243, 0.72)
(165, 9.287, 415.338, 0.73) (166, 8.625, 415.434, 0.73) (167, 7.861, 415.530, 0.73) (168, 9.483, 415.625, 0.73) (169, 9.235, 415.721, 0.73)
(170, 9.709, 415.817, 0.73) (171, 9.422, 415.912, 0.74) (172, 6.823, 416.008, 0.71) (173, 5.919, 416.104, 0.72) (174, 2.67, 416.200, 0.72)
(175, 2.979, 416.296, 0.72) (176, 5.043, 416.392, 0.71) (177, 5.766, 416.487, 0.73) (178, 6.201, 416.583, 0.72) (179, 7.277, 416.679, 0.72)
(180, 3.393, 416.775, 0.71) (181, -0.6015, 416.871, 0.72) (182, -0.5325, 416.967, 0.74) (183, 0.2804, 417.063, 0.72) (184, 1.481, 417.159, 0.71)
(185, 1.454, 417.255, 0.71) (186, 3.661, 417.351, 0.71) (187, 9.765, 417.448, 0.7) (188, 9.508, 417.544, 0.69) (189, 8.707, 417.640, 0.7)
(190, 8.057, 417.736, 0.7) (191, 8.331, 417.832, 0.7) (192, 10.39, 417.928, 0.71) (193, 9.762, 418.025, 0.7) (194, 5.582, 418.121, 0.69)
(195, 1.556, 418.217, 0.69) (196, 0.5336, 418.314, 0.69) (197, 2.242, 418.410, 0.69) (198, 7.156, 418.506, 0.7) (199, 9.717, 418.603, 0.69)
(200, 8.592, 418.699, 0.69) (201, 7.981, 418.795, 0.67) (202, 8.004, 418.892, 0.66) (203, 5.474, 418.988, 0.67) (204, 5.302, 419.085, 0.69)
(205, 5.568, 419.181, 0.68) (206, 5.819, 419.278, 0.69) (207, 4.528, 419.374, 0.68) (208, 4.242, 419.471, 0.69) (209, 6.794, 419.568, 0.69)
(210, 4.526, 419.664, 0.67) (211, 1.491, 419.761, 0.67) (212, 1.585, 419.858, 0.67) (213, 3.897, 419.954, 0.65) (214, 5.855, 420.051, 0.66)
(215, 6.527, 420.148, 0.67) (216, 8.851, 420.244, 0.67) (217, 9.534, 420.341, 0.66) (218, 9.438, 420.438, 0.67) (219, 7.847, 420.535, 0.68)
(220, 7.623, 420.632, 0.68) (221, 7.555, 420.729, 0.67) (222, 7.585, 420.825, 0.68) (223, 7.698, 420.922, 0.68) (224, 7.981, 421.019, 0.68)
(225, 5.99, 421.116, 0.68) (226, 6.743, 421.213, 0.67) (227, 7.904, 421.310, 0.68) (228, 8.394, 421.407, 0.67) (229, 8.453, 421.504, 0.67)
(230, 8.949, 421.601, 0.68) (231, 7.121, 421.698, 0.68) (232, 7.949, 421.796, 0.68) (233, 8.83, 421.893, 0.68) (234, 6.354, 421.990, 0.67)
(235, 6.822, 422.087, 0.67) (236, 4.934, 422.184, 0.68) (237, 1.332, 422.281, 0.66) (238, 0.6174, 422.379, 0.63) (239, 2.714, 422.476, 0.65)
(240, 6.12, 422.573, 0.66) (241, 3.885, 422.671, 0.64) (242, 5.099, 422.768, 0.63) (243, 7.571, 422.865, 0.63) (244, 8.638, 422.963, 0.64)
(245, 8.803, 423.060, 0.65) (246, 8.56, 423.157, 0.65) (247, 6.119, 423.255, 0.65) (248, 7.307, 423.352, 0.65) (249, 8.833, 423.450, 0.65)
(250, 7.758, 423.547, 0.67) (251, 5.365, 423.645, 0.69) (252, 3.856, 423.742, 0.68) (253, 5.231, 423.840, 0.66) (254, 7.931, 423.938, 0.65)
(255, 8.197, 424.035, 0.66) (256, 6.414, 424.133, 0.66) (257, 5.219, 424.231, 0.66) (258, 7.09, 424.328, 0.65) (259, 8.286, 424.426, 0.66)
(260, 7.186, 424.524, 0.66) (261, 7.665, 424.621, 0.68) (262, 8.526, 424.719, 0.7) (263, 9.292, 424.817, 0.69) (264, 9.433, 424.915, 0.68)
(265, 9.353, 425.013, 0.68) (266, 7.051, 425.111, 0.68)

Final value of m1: 0.537 nm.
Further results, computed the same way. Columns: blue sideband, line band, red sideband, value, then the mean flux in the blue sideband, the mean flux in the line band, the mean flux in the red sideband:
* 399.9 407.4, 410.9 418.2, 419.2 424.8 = 0.82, 8.51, 6.52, 6.54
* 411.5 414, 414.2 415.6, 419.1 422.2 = -0.49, 5.88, 8.23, 6.67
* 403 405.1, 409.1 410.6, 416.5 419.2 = -0.16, 9.48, 8.67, 5.53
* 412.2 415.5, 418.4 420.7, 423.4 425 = 0.30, 7.06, 6.27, 7.31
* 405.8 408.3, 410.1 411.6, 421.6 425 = 0.32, 9.79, 7.12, 6.68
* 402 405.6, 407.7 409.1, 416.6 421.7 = -0.43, 8.8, 10.5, 6.06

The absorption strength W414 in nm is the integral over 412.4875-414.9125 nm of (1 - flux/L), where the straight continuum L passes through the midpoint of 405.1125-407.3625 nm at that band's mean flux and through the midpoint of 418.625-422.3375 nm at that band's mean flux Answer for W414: 0.52 nm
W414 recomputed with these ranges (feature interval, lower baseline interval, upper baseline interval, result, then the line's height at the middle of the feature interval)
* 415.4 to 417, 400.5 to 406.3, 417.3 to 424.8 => 0.281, 7.1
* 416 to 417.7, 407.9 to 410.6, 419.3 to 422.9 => 0.681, 7.37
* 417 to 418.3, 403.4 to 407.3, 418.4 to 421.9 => 0.253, 7.25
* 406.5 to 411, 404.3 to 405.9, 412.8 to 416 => -0.132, 8.63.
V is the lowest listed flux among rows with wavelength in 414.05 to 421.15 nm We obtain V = -0.6015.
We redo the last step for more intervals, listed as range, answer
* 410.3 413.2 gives 1.742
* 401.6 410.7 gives 2.945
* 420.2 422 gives 5.99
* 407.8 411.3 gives 2.414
